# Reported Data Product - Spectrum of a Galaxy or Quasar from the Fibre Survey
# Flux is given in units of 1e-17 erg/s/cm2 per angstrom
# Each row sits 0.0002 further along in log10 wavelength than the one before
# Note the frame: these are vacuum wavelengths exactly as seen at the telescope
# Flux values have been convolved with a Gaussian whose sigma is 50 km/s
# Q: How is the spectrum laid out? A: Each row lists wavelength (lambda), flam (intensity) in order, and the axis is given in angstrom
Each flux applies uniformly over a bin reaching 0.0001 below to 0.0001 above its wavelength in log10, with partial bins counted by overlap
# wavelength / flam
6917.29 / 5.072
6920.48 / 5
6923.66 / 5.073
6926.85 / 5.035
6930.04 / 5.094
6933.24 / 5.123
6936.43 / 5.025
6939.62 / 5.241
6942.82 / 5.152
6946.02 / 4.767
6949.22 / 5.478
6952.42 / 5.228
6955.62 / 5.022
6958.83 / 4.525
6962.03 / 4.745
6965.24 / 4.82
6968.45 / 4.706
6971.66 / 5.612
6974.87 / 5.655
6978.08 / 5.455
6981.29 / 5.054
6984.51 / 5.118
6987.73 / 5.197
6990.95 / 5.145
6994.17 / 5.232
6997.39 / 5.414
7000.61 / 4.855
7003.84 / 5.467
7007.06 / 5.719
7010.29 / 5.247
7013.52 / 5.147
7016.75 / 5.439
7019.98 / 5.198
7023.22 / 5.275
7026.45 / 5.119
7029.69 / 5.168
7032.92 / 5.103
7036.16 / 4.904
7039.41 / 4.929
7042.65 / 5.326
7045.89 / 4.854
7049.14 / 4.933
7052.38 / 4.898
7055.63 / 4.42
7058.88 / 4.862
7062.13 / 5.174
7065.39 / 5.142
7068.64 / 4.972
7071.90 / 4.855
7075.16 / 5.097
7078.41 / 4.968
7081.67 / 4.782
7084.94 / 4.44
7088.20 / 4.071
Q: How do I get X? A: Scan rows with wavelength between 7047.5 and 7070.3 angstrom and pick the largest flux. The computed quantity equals 5.174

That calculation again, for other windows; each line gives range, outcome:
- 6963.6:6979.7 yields 5.655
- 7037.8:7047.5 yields 5.326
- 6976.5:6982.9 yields 5.455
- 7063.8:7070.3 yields 5.142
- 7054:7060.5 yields 4.862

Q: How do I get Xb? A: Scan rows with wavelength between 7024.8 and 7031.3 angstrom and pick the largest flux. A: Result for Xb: 5.168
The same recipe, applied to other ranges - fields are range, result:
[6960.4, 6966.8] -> 4.82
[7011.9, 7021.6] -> 5.439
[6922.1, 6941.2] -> 5.241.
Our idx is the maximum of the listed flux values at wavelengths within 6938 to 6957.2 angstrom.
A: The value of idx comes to 5.478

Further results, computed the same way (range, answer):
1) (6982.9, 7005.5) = 5.467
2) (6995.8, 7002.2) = 5.414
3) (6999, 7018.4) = 5.719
